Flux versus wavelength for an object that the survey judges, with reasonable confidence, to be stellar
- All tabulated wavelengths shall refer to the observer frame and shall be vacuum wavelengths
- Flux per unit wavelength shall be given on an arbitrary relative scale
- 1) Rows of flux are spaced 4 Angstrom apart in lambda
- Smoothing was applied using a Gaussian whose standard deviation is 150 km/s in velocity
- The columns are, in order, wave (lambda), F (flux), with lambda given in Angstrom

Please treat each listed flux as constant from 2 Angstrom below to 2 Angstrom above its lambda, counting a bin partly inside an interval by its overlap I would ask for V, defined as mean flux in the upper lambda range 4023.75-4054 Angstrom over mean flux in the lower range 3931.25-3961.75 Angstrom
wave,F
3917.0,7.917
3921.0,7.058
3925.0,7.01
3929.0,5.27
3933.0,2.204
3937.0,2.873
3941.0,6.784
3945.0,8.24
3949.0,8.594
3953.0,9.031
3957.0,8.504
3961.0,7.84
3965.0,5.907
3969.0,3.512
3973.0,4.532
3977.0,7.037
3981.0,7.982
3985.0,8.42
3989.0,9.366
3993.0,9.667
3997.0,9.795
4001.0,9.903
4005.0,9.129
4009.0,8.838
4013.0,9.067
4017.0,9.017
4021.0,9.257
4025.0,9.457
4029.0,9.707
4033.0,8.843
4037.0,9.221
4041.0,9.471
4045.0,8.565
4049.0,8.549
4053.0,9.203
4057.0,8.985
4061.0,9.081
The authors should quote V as 1.35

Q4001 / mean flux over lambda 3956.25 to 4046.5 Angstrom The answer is 8.39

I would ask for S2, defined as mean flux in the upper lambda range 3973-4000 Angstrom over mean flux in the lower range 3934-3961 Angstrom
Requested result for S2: 1.18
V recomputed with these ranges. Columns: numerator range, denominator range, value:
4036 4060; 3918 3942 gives 1.71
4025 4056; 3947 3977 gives 1.33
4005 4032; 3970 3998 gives 1.17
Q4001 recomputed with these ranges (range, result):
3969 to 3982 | 5.94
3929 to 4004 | 7.21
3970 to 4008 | 8.31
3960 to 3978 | 5.58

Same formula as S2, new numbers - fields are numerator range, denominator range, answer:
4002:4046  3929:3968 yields 1.41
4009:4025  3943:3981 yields 1.29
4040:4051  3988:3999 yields 0.91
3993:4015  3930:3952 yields 1.60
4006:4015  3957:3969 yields 1.36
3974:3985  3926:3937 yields 1.91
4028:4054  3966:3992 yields 1.31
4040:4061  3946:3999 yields 1.16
